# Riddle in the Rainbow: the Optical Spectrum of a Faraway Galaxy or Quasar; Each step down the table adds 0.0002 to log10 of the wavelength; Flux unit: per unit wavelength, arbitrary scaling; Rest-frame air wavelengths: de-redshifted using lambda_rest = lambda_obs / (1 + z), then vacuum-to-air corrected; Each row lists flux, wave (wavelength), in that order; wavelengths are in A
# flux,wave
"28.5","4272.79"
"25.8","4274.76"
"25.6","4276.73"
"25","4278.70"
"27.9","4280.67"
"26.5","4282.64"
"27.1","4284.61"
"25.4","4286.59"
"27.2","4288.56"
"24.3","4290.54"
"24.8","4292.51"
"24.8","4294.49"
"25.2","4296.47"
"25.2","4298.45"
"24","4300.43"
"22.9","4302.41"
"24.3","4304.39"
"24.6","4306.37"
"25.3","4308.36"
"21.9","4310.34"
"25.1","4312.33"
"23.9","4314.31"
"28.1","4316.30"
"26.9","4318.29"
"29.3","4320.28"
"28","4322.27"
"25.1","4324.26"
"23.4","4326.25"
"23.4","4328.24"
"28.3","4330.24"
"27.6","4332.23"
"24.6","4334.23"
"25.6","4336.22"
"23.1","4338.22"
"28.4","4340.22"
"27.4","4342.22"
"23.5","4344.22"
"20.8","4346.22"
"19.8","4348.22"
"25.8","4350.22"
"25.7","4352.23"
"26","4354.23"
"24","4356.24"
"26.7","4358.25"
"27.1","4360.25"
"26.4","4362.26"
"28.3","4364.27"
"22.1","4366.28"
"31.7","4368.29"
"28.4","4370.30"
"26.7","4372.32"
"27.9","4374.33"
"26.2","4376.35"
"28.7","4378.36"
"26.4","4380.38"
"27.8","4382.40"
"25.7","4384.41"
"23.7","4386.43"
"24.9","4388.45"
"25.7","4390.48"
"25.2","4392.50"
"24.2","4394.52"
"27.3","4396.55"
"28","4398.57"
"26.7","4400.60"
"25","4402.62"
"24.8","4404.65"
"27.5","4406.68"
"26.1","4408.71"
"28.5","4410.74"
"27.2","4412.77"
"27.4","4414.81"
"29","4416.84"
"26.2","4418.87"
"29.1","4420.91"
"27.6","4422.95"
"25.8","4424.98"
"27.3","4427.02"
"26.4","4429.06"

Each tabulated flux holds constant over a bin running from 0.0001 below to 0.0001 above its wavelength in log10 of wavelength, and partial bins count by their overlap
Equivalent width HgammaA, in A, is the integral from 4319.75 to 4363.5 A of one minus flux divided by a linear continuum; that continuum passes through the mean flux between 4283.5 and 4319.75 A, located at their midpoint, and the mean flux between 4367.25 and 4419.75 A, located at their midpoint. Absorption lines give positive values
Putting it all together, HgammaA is 0.7 A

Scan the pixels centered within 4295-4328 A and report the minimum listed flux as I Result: 21.9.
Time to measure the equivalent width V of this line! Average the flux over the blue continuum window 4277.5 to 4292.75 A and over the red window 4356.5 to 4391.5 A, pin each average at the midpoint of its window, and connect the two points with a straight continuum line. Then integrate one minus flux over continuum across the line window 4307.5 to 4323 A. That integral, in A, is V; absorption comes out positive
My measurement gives 0.15 A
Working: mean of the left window 26.1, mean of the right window 26.7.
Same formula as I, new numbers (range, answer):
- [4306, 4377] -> 19.8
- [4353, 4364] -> 24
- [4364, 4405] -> 22.1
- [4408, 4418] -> 26.1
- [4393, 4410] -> 24.2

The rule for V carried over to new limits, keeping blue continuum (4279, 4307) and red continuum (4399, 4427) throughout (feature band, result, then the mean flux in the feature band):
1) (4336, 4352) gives 1.1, 24.3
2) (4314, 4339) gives -0.2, 26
